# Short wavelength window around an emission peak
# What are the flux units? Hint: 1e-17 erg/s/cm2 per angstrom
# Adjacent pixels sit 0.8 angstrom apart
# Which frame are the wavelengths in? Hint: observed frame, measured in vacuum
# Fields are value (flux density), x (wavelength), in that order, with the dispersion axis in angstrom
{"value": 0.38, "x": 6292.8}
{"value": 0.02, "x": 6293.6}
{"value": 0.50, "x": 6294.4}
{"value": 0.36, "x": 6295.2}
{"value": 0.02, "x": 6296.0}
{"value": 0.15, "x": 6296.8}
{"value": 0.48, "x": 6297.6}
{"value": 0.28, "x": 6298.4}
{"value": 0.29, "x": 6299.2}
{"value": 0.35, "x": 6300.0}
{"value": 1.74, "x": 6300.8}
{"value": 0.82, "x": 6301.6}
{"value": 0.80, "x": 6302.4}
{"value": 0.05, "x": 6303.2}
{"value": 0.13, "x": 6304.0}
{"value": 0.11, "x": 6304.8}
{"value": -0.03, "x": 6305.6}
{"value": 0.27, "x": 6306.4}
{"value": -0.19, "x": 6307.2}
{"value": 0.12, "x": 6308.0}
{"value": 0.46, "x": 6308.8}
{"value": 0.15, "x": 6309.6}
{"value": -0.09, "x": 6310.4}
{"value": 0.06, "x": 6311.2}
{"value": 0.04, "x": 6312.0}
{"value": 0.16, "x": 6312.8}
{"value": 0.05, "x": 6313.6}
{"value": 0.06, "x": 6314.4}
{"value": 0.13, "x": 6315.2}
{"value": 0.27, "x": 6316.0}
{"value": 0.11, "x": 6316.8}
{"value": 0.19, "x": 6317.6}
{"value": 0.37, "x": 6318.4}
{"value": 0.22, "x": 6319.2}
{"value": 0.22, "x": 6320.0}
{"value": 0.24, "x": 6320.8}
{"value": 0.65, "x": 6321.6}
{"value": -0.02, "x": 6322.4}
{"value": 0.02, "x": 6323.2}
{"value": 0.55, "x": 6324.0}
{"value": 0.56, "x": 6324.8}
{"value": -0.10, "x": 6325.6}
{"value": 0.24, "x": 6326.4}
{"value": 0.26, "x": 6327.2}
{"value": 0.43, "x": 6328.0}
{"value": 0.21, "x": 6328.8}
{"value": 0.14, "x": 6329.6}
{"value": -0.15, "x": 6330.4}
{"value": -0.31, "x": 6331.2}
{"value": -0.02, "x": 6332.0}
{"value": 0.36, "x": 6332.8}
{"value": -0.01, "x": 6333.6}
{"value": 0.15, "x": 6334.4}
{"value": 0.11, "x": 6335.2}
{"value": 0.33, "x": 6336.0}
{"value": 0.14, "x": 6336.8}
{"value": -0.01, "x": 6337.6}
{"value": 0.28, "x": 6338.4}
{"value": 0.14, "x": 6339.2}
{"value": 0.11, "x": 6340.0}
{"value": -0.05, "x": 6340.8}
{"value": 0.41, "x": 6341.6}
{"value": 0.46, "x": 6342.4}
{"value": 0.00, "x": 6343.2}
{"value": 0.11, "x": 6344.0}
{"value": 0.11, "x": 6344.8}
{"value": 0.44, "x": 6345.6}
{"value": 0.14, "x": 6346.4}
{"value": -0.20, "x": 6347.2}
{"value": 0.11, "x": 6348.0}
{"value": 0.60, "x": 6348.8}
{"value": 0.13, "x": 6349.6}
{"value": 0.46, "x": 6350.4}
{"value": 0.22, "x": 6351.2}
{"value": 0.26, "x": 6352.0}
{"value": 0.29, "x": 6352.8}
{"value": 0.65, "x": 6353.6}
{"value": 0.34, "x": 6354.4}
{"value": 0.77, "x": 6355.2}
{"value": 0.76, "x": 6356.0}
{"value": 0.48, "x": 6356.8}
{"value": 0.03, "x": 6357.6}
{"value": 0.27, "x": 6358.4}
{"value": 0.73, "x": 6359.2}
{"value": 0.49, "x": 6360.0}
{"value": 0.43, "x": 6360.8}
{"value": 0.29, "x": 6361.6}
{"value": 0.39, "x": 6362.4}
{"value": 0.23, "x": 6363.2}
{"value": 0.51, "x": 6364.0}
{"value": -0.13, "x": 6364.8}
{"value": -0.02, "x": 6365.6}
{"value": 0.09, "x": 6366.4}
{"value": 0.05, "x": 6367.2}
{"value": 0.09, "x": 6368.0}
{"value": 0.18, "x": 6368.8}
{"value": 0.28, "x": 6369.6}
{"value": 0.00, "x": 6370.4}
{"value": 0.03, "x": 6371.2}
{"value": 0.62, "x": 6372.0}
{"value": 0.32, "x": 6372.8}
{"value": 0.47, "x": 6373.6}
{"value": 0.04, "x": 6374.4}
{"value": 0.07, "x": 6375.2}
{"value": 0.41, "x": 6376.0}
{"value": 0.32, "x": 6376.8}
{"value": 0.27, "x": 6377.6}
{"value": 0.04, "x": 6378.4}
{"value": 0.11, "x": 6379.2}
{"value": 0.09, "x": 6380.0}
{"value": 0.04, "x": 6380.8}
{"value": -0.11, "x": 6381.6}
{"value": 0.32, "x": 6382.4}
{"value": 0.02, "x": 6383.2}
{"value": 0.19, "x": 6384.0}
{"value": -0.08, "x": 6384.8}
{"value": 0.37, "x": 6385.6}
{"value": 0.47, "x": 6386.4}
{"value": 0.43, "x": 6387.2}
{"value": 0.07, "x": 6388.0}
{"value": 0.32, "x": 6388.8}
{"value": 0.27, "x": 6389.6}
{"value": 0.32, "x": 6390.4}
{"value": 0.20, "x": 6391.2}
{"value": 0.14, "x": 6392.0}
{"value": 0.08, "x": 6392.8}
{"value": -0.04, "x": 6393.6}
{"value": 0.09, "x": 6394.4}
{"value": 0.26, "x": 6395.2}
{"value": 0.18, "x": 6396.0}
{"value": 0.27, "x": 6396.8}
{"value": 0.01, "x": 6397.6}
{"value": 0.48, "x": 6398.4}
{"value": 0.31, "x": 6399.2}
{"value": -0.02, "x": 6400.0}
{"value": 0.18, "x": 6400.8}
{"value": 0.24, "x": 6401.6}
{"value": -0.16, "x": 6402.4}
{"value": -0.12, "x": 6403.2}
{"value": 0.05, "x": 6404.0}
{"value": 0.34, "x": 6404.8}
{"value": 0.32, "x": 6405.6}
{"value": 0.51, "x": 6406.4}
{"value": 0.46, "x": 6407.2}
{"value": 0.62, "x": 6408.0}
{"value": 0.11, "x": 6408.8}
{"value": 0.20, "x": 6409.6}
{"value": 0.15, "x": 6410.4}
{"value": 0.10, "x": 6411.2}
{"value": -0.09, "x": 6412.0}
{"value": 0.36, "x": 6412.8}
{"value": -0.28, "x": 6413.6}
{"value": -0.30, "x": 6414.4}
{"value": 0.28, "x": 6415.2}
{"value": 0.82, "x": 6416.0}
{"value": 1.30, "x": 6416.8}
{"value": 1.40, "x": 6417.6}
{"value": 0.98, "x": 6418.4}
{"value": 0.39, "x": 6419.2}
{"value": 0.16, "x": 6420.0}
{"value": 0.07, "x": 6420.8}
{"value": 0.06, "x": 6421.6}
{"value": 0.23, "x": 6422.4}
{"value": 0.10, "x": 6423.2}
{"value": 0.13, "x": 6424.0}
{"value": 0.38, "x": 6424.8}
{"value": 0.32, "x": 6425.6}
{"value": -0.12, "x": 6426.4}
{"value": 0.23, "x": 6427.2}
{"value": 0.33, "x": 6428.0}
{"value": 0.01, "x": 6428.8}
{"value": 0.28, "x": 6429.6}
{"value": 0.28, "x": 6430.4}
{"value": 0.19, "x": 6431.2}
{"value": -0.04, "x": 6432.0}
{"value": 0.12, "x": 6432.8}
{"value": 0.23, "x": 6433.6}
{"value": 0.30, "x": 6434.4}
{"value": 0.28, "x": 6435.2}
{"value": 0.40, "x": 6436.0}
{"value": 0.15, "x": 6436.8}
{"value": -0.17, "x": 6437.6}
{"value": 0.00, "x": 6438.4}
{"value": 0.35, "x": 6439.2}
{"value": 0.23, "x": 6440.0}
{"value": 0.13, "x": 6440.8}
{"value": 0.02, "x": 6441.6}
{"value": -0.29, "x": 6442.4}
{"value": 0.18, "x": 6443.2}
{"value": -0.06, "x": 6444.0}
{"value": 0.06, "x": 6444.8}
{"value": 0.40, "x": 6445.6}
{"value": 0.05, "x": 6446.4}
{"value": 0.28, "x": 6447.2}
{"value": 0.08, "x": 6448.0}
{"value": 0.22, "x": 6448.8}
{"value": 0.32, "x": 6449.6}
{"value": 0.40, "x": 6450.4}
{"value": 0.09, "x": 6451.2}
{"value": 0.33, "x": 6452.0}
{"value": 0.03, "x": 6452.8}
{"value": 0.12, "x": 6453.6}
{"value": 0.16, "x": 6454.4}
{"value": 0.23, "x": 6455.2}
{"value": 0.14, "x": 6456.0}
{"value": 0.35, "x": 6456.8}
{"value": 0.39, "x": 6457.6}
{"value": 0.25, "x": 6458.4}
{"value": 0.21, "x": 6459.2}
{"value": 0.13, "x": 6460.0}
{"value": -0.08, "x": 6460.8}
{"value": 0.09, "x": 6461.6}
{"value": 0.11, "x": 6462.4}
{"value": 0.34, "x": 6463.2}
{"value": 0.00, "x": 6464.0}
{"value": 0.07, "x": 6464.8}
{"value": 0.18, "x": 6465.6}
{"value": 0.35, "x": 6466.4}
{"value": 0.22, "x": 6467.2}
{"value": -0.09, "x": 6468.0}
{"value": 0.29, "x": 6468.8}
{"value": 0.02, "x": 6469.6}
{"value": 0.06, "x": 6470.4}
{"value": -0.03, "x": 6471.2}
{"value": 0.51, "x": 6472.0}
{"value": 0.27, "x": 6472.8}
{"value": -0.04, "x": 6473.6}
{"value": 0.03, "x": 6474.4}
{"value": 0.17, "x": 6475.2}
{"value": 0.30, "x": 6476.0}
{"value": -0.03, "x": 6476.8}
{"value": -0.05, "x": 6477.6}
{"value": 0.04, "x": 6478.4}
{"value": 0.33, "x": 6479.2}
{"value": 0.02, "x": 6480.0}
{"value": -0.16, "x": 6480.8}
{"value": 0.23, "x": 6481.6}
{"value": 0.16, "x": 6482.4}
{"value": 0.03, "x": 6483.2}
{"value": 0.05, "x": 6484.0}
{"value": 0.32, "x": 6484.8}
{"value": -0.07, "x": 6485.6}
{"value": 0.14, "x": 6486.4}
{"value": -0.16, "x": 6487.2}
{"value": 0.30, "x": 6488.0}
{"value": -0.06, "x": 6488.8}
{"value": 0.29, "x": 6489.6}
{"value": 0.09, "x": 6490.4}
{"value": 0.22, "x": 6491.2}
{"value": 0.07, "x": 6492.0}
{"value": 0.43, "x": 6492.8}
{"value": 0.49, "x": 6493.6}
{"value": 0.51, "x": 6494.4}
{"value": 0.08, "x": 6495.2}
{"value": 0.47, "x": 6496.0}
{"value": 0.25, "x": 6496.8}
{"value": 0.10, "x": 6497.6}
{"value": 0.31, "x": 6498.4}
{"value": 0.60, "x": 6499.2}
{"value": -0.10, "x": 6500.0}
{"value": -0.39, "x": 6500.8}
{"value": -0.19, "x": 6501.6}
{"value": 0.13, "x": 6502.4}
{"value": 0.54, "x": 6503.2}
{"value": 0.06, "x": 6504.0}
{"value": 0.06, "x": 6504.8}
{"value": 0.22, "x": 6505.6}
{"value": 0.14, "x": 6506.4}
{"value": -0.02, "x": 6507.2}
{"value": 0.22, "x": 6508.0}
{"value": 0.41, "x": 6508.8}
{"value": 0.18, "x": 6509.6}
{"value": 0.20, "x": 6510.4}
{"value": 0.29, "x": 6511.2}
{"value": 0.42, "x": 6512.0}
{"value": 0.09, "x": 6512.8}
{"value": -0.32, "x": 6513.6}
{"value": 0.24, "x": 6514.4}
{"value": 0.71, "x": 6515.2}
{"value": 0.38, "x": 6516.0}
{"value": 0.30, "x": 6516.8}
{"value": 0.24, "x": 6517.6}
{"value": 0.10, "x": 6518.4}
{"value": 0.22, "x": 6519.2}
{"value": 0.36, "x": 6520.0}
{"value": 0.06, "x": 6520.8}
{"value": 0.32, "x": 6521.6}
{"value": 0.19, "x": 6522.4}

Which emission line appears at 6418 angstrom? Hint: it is [O III]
